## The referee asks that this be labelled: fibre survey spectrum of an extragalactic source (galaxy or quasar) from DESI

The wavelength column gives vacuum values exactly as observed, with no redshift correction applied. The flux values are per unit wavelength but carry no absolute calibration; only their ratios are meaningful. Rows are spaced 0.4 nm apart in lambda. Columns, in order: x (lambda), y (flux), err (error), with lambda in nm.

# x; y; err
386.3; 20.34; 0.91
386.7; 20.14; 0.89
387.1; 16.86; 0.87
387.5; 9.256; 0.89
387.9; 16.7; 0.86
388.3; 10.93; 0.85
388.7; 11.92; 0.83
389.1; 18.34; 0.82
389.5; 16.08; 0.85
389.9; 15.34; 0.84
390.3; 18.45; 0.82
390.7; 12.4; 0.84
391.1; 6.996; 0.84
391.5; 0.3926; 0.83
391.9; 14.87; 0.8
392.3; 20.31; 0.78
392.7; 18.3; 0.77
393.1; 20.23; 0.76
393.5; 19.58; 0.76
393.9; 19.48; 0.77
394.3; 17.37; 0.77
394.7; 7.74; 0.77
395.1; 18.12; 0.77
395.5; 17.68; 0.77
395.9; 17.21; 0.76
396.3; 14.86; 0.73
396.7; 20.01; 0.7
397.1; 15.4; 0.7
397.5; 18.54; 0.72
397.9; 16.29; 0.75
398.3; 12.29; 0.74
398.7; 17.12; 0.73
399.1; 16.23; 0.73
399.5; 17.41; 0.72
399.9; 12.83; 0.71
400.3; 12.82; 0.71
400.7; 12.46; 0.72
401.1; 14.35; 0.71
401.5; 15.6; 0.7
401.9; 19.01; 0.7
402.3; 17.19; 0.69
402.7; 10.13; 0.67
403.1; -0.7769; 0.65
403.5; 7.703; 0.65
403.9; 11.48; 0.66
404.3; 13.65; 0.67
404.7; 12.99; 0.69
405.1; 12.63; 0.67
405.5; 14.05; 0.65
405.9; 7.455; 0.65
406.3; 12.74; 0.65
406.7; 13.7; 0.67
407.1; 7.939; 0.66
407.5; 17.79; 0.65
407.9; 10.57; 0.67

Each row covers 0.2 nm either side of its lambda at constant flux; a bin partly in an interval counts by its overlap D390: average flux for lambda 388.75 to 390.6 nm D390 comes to 16.4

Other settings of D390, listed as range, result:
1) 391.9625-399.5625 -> 17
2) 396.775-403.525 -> 14.1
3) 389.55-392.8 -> 13.4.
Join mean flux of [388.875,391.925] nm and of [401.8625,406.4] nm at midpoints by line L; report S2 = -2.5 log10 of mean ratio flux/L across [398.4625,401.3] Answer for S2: -0.25 mag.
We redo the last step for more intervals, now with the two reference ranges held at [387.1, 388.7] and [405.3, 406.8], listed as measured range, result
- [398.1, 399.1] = -0.220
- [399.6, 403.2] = -0.087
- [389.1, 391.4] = -0.078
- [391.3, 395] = -0.226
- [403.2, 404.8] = 0.133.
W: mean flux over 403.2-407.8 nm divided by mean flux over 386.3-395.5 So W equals 0.77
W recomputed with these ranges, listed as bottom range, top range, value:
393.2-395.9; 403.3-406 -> 0.69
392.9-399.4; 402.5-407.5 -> 0.63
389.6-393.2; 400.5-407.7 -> 0.87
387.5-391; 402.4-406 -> 0.70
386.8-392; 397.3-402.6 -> 1.18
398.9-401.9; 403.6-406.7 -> 0.82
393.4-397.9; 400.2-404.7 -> 0.72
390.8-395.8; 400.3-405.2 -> 0.81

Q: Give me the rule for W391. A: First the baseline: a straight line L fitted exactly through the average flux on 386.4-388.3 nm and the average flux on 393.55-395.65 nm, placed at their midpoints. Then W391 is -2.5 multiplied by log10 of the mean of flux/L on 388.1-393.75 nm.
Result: 0.09 mag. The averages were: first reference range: 15.5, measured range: 14.6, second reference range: 16.3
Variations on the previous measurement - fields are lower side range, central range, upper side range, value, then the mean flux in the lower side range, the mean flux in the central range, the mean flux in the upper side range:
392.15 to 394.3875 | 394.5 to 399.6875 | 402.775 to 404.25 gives -0.111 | 19.3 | 16.1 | 7.24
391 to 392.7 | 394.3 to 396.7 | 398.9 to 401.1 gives -0.211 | 11.8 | 15.7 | 14.3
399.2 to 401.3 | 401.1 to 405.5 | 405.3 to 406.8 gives 0.067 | 14.1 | 12.2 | 11.9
